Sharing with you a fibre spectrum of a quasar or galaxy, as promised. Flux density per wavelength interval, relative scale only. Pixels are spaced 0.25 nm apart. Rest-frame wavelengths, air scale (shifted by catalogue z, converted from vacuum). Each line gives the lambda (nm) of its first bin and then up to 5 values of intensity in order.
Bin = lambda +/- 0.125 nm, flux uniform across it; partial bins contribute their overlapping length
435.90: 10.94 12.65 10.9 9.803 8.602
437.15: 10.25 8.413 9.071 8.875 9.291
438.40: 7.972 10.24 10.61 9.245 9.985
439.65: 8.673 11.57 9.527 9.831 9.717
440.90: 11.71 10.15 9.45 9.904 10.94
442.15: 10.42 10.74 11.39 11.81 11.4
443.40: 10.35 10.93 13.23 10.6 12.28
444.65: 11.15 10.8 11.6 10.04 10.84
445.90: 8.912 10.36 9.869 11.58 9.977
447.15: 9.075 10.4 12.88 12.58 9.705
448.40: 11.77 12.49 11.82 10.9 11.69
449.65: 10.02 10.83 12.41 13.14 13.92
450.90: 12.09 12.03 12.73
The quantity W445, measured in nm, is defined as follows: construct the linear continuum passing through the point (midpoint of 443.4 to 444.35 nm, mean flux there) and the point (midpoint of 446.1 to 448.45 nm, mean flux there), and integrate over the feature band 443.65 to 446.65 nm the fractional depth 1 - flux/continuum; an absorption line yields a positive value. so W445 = 0.086 nm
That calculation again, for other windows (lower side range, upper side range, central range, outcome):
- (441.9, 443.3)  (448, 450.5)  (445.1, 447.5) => 0.23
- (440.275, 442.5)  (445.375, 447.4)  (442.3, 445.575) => -0.34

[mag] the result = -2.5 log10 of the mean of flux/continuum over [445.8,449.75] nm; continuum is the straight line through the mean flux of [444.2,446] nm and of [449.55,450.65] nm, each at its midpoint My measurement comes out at 0.05 mag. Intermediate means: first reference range 10.8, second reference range 11.9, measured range 10.9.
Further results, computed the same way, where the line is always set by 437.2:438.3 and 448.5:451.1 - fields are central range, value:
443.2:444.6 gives -0.096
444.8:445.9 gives 0.024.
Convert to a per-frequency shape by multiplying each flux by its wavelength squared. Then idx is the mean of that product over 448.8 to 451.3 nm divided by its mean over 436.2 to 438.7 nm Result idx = 1.34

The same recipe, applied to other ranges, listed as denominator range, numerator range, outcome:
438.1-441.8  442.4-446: 1.15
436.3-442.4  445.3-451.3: 1.19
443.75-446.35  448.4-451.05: 1.11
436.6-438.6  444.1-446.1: 1.23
